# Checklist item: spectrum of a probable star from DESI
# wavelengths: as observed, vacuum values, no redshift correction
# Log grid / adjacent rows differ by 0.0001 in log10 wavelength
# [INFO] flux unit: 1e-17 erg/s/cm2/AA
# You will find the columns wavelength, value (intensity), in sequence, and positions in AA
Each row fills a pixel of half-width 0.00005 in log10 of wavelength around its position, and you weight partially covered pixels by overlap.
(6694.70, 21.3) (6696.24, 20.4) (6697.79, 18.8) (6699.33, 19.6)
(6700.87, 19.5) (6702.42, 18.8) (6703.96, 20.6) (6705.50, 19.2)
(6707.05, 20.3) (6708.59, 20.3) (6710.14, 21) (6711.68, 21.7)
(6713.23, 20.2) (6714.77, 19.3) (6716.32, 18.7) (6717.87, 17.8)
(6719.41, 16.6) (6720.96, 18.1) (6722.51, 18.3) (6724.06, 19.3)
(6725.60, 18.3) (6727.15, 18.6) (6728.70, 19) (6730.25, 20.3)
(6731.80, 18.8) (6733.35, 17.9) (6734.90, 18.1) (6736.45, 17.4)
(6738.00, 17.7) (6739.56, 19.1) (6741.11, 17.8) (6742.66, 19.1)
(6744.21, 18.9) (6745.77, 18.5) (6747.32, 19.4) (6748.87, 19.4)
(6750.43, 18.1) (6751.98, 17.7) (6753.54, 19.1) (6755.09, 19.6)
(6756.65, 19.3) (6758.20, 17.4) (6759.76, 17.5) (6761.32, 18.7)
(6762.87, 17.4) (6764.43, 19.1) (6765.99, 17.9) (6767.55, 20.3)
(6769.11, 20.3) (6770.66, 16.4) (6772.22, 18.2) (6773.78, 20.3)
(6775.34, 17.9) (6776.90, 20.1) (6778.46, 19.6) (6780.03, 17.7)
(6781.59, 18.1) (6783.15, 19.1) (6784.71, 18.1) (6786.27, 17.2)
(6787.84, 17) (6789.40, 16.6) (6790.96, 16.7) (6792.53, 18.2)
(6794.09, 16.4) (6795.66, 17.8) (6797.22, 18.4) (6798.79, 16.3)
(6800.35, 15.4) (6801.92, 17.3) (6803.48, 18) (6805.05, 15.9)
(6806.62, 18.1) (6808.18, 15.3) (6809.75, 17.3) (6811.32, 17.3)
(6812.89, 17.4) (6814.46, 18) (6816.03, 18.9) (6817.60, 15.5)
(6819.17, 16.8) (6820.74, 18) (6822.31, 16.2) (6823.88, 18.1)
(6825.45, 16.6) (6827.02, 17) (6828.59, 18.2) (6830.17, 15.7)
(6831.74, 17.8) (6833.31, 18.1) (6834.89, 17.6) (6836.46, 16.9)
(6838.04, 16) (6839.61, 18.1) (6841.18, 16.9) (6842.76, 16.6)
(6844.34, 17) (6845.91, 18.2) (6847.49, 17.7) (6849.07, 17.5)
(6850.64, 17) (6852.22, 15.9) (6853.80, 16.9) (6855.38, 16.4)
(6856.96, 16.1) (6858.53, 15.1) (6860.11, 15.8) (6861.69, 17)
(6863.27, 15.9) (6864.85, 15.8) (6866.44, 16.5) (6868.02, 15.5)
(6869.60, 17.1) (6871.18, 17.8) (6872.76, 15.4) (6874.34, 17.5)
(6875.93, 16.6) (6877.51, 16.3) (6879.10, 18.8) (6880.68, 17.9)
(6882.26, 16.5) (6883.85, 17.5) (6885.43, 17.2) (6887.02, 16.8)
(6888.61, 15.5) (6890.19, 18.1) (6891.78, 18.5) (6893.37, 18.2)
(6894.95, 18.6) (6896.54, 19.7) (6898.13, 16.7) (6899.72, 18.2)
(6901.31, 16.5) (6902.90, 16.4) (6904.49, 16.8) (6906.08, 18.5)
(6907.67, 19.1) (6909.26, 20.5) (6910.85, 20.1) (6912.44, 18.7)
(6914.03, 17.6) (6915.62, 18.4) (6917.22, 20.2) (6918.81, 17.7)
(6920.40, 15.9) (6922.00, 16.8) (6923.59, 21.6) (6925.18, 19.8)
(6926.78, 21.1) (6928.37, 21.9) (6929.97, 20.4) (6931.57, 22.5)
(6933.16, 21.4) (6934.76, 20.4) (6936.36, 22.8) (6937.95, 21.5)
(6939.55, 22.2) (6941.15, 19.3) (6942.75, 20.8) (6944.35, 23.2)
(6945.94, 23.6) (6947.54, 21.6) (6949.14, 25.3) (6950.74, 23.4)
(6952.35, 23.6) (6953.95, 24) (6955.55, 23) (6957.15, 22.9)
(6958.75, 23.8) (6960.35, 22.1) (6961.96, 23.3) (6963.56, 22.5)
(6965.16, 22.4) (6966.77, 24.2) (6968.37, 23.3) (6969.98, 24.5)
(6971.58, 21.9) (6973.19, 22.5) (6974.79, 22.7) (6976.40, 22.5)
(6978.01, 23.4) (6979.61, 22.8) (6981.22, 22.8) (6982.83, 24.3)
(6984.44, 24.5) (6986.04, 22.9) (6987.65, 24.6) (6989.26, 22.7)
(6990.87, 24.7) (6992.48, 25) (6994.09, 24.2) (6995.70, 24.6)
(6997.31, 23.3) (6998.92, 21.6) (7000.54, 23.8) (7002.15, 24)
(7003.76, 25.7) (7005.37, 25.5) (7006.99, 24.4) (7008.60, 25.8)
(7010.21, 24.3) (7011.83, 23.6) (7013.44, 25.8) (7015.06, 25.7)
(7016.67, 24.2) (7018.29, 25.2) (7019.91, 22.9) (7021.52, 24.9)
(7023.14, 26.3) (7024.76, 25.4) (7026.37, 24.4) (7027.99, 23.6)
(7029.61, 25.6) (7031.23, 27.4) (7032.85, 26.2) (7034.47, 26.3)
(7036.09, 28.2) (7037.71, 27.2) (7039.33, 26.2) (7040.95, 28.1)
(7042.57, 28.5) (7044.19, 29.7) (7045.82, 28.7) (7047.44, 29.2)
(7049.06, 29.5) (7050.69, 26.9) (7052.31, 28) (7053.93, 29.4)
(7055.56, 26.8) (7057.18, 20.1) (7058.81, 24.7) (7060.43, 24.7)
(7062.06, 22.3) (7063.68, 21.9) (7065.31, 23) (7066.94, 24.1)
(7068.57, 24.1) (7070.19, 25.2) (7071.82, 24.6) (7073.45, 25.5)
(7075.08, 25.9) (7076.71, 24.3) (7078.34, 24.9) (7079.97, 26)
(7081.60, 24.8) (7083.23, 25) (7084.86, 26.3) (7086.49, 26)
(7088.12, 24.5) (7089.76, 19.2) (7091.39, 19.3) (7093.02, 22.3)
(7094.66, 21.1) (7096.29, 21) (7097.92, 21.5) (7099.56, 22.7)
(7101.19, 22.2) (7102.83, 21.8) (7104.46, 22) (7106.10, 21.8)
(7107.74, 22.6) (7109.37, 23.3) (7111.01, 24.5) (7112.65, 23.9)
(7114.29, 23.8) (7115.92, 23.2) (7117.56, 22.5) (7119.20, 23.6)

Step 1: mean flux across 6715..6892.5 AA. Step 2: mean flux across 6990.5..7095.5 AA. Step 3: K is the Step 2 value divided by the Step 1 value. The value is 1.4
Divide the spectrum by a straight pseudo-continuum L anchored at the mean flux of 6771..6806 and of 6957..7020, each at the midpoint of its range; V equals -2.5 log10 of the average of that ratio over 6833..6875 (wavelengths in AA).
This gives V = 0.18 mag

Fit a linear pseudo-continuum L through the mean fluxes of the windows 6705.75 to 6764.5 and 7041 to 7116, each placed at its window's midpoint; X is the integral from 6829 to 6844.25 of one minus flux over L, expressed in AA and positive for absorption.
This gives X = 2.5 AA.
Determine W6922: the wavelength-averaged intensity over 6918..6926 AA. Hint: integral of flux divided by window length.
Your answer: 18.4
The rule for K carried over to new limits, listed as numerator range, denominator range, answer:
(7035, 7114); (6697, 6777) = 1.31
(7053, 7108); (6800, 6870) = 1.40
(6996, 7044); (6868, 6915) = 1.44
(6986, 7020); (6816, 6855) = 1.42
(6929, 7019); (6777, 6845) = 1.35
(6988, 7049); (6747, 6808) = 1.41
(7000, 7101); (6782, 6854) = 1.45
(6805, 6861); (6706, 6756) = 0.90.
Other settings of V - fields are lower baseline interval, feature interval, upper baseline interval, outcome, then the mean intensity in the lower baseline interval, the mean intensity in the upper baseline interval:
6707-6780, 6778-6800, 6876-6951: 0.08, 18.8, 19.3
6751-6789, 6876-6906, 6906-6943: 0.13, 18.5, 20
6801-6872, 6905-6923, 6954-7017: 0.11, 16.9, 23.7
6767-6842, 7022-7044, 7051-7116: -0.17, 17.6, 23.7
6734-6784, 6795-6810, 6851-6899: 0.06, 18.6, 16.9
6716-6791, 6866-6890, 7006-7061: 0.28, 18.4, 26.1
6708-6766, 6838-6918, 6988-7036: 0.25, 18.7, 24.8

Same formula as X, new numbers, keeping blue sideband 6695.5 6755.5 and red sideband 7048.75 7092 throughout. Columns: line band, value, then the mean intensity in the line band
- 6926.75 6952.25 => 0.6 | 22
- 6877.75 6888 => 2.0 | 17.3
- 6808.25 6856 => 8.3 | 17.2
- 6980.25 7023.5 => -1.4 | 24.3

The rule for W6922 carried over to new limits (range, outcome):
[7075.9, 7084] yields 25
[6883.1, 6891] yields 17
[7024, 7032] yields 25.3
